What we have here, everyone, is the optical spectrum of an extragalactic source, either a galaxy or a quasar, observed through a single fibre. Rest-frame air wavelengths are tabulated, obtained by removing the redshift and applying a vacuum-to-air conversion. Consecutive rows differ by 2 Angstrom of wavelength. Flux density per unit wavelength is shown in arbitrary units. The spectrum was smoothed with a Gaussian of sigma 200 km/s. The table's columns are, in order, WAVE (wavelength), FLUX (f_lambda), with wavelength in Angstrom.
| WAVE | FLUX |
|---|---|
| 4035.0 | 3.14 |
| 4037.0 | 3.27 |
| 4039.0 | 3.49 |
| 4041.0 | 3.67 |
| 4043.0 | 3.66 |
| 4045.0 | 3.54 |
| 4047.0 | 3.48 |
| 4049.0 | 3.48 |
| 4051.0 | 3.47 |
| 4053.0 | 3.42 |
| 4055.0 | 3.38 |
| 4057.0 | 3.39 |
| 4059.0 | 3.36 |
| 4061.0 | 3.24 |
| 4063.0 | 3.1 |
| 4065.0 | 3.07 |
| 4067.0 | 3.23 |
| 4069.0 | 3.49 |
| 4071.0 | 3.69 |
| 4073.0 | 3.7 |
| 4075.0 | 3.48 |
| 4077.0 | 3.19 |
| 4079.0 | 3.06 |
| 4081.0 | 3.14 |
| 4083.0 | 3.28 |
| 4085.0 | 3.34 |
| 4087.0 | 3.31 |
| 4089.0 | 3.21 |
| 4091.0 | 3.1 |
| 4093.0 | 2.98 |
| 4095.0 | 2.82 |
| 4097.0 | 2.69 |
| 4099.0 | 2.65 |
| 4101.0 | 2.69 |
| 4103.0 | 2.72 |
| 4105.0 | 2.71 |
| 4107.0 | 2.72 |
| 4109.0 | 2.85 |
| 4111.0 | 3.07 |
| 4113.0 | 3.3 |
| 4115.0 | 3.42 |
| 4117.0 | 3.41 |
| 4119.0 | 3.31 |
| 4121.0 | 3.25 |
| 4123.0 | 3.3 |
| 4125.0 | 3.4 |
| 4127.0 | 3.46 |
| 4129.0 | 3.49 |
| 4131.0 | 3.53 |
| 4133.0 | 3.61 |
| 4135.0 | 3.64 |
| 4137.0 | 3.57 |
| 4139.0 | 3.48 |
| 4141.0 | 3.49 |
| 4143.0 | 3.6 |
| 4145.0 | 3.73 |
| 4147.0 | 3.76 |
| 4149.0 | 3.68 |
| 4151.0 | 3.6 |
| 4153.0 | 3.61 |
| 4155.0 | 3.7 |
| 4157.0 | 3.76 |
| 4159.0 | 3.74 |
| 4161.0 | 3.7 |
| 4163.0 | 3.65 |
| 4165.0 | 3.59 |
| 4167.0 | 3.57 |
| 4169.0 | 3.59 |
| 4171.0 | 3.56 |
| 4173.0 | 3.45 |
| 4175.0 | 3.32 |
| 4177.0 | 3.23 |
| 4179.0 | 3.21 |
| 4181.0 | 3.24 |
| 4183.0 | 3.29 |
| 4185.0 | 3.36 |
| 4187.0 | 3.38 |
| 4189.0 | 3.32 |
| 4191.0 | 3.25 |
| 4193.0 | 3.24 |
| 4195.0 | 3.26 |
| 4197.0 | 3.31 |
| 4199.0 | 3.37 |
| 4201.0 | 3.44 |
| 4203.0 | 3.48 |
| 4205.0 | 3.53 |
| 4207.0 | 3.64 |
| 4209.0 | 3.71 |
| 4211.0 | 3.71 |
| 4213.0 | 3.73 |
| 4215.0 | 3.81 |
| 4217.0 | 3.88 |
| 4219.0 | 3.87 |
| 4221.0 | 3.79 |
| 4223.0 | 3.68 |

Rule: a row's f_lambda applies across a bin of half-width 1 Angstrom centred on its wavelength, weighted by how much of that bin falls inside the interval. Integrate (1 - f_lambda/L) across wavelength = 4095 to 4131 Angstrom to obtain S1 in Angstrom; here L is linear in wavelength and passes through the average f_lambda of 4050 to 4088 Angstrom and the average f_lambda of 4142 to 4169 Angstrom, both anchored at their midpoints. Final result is 4.3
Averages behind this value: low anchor 3.33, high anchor 3.67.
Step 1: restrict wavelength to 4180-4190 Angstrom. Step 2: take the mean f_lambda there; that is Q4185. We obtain 3.32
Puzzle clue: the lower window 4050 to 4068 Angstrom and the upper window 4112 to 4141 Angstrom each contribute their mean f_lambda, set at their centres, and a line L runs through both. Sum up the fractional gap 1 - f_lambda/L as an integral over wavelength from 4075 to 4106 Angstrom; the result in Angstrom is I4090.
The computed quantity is 3.3 Angstrom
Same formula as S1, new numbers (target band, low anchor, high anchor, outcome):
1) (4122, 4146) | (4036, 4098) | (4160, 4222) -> -0.8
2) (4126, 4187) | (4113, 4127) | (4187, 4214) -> -2.5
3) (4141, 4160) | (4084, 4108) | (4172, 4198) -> -3.2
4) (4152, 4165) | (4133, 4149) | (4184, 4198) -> -0.7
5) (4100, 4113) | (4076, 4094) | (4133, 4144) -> 2.0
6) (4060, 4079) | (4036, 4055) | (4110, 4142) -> 0.7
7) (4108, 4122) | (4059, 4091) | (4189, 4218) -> 0.6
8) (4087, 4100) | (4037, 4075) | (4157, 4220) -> 1.9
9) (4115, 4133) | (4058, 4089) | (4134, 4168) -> 0.6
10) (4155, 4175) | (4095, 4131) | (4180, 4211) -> -2.0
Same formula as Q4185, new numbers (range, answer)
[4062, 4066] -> 3.08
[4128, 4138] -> 3.57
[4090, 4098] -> 2.9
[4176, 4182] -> 3.23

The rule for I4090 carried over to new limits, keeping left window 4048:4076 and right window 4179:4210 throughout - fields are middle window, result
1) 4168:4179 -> -0.08 Angstrom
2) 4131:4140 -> -0.49 Angstrom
